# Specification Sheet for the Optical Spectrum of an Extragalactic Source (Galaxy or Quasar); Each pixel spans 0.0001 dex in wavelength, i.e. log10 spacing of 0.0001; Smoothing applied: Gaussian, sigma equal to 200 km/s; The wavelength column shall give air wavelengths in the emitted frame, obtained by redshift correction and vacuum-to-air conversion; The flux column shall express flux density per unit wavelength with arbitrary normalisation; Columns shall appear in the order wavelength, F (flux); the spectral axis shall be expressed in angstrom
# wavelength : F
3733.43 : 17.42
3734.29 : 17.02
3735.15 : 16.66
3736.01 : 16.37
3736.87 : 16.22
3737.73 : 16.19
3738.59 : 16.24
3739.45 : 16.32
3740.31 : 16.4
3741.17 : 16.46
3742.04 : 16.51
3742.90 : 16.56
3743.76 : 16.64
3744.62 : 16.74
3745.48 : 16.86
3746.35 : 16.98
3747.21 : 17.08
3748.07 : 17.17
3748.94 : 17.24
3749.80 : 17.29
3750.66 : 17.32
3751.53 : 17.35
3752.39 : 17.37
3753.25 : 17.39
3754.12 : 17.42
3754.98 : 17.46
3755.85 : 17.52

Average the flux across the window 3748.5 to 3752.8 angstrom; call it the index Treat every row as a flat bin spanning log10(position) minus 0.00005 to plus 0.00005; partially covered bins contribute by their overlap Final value 17.3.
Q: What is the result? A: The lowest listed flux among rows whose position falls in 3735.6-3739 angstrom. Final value 16.19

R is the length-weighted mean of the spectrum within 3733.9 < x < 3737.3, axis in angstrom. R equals 16.6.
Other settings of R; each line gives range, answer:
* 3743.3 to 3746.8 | 16.8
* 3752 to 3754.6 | 17.4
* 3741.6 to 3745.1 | 16.6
